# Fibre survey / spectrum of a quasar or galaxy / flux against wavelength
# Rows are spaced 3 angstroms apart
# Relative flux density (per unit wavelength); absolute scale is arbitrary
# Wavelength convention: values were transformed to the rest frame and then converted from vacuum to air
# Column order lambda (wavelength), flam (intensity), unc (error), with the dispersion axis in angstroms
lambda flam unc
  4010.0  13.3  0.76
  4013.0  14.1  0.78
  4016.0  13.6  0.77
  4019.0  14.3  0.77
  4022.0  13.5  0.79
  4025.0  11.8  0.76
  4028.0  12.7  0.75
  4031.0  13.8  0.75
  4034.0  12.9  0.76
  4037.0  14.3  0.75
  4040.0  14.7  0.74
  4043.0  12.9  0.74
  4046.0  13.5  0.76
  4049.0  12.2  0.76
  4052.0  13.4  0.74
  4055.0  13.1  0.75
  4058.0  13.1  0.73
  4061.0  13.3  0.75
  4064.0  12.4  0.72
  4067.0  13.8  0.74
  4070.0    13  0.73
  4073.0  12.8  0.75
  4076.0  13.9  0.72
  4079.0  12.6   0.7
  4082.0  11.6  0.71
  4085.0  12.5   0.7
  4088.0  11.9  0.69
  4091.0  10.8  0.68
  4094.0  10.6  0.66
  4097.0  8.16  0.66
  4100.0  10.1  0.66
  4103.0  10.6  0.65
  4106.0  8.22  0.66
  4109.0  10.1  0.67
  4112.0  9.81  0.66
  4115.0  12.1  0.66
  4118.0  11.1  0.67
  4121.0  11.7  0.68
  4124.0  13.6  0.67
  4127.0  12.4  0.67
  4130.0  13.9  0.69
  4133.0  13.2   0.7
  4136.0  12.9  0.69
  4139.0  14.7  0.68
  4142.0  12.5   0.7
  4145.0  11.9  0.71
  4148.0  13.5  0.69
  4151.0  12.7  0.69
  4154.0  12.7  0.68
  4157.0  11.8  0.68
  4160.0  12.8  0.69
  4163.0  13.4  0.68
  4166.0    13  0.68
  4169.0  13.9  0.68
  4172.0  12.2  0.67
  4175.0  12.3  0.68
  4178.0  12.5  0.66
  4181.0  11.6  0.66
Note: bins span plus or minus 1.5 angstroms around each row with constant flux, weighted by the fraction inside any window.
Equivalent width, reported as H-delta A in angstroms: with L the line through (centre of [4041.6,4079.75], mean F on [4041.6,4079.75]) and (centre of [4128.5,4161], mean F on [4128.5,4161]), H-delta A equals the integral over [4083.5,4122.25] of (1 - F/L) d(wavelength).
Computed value 7.3 angstroms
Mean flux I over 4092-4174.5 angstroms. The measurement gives 12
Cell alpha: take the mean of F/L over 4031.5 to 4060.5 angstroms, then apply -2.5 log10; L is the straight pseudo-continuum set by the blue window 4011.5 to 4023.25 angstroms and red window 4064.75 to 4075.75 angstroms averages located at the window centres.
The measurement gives 0.01 mag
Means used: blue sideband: 13.9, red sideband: 13.2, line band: 13.4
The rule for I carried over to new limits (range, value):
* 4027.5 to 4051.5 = 13.4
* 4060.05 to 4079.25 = 13.1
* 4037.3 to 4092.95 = 12.9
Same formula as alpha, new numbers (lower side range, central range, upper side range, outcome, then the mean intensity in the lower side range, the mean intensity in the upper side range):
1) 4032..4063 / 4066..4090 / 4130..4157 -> 0.044 mag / 13.3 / 13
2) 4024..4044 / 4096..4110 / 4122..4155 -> 0.359 mag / 13.3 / 13.1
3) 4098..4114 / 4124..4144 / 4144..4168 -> -0.160 mag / 9.79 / 12.8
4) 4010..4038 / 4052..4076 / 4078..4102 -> -0.104 mag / 13.4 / 11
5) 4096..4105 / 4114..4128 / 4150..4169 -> -0.136 mag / 9.62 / 12.8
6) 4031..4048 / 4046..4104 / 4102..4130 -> 0.035 mag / 13.6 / 11.2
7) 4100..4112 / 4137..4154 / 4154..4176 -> -0.111 mag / 9.72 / 12.8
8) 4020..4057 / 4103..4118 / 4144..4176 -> 0.258 mag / 13.2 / 12.8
